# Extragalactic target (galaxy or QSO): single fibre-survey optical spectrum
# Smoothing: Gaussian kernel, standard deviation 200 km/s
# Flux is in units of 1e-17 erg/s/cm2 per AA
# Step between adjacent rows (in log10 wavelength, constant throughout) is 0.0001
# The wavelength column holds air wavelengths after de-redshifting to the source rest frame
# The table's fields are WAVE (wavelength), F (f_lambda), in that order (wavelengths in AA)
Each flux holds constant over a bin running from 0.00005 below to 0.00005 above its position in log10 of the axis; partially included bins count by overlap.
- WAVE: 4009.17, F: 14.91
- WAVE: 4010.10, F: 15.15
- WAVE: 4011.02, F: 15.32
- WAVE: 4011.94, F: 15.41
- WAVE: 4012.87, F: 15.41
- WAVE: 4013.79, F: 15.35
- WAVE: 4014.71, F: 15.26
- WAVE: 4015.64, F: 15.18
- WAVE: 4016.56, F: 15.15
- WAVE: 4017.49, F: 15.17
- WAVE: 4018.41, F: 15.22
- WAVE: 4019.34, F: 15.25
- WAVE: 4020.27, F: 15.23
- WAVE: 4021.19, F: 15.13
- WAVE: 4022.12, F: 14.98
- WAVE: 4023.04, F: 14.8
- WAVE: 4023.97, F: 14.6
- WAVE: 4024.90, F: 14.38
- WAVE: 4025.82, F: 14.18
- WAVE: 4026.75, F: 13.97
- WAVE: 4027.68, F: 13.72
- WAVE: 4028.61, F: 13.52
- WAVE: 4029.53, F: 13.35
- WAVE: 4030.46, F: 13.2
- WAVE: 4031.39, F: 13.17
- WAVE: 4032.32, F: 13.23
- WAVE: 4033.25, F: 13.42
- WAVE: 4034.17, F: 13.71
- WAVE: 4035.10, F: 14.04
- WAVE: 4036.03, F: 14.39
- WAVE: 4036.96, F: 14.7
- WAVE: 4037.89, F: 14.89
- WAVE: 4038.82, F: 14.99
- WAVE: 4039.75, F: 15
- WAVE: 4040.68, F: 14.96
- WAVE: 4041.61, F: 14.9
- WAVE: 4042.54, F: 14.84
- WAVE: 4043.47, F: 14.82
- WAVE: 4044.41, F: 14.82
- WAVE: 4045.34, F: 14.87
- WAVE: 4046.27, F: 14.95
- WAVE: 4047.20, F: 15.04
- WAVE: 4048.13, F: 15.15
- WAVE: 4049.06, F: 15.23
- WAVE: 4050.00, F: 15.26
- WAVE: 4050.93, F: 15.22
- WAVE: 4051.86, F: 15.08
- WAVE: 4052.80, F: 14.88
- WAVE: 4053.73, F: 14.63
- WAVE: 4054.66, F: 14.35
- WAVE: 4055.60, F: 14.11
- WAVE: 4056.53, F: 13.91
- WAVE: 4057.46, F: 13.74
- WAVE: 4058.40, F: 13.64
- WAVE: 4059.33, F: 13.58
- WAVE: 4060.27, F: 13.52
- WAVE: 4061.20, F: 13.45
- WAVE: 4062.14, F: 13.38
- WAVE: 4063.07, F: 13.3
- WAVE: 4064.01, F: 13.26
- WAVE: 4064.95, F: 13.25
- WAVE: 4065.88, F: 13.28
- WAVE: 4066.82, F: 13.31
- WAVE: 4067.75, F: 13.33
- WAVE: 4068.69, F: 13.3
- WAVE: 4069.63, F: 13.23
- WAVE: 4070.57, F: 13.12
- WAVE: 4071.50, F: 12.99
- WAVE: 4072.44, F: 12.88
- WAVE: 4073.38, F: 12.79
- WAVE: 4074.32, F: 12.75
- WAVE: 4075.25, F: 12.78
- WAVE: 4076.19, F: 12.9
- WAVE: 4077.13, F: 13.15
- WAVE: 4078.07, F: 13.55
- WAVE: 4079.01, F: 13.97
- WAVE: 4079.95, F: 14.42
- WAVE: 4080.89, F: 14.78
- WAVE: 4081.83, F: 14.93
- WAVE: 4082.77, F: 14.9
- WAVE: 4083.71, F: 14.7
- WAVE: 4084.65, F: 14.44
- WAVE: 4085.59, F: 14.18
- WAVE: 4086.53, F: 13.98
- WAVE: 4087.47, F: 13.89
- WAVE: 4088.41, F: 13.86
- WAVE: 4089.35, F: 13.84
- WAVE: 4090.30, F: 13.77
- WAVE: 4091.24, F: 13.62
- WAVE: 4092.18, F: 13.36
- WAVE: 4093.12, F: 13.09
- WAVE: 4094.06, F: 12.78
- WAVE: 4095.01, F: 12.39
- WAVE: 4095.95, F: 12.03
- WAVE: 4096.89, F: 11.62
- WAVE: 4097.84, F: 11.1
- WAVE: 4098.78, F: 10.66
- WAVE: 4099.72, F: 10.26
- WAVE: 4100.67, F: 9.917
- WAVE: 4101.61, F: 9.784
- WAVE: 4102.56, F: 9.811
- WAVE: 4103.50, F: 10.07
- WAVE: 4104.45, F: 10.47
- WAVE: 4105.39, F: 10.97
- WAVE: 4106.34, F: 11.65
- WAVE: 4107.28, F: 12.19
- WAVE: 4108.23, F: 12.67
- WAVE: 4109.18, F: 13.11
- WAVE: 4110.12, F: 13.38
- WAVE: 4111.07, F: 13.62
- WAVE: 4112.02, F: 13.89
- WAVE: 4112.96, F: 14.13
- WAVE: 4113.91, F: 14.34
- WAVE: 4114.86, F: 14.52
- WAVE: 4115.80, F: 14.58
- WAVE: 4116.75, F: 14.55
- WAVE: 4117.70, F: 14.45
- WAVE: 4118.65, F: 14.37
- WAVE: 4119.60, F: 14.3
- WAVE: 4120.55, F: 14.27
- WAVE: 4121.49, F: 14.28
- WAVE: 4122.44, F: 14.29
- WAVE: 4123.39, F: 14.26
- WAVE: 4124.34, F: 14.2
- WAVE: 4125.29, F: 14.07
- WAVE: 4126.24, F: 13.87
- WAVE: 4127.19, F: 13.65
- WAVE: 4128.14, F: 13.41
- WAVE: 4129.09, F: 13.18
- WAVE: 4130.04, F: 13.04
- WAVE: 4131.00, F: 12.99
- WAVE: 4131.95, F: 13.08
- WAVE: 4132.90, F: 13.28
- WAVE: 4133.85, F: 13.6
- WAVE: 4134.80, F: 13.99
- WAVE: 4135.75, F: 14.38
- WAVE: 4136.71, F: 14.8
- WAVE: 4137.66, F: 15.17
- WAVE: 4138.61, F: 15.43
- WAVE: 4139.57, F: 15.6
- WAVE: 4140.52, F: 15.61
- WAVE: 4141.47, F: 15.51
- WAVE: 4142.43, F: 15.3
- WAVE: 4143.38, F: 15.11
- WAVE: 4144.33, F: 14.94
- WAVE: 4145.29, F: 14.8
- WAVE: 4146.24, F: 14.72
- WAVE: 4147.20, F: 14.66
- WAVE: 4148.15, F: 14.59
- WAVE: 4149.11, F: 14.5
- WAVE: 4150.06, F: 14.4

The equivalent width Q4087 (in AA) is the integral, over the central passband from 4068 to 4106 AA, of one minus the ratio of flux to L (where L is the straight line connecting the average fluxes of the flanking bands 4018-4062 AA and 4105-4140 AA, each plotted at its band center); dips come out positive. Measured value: 3.54 AA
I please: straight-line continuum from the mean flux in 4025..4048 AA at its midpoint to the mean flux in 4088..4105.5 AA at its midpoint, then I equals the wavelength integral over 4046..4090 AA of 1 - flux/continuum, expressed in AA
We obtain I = -3.2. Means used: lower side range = 14.3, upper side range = 11.8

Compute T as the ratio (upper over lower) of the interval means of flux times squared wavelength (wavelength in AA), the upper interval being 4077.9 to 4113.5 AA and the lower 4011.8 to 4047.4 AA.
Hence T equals 0.90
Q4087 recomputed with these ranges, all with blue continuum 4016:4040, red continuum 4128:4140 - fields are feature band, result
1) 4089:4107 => 3.18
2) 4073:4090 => 0.35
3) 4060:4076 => 1.19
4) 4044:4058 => -0.45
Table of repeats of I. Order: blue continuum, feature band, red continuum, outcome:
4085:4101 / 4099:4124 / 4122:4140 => 0.9 AA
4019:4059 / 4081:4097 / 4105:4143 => 0.6 AA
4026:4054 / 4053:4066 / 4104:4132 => 0.5 AA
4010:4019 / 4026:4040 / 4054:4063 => 0.7 AA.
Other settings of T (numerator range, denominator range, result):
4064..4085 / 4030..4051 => 0.95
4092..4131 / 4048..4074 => 0.95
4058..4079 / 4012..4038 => 0.94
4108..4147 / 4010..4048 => 1.02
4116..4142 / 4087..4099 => 1.13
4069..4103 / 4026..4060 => 0.92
